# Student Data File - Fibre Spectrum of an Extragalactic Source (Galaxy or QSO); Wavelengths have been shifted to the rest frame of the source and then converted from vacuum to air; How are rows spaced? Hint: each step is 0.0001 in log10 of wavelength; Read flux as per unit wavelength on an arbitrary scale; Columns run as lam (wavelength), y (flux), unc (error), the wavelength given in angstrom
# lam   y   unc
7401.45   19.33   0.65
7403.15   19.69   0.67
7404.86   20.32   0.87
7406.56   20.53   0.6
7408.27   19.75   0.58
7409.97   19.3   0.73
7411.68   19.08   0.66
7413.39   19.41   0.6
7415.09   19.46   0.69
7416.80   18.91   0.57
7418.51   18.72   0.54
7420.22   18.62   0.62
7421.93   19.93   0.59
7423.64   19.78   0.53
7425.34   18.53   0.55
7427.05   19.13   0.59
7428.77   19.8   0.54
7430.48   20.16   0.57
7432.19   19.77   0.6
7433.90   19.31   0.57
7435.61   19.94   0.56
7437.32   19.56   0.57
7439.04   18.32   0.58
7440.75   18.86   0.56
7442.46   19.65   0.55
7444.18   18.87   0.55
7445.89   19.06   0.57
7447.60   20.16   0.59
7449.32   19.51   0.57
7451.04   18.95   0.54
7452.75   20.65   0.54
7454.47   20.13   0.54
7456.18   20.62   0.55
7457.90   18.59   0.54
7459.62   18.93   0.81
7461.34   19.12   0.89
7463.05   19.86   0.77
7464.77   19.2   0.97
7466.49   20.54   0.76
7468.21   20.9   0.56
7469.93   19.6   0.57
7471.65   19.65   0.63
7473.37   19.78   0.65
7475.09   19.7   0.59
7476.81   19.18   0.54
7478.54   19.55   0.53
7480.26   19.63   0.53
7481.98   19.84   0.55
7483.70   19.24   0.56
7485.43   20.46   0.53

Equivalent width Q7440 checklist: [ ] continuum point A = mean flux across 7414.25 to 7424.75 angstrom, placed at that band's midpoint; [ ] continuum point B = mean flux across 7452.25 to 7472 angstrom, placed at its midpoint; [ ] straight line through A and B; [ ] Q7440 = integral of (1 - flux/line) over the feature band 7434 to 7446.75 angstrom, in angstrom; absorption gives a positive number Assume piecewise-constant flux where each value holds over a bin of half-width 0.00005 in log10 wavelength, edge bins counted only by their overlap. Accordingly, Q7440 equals 0.2 angstrom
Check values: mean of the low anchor 19.2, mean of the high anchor 19.8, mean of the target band 19.2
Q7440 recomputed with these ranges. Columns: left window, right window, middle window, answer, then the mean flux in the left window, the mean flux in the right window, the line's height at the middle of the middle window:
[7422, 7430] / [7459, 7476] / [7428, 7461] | 0.1 angstrom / 19.4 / 19.7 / 19.6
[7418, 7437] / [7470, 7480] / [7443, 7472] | -0.2 angstrom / 19.4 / 19.6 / 19.5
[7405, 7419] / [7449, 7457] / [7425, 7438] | 0.1 angstrom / 19.5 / 20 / 19.7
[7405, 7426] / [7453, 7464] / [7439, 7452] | 0.2 angstrom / 19.4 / 19.6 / 19.5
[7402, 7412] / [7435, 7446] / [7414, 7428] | 0.3 angstrom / 19.8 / 19.2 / 19.5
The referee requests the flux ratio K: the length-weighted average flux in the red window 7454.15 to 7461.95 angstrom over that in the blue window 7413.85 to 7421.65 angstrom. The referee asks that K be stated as 1.0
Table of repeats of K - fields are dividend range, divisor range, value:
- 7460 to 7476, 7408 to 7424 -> 1.03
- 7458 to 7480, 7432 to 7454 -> 1.01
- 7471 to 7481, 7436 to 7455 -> 1.01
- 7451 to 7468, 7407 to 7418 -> 1.02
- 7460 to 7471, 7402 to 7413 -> 1.00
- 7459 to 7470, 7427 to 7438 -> 1.00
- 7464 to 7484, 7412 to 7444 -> 1.02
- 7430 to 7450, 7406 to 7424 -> 1.00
